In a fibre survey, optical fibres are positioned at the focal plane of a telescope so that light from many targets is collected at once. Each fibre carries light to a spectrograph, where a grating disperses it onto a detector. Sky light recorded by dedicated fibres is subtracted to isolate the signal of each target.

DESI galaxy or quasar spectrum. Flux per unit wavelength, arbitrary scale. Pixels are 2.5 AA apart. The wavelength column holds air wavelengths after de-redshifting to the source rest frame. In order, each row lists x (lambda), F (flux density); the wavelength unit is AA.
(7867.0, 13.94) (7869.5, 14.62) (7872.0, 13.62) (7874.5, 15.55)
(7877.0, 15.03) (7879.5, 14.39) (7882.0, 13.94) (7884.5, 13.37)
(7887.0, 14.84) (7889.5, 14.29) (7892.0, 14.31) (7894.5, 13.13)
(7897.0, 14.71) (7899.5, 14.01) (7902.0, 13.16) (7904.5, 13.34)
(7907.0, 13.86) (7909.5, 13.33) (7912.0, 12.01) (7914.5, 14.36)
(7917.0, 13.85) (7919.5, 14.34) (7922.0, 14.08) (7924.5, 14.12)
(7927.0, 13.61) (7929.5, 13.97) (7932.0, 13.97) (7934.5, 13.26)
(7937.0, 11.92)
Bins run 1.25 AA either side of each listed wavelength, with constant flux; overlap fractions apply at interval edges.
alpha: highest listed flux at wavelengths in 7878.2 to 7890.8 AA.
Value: 14.84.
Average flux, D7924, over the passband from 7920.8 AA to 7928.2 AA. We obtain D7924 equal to 13.9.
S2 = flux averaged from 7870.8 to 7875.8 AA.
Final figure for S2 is 14.6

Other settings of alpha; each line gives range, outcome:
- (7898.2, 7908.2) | 14.01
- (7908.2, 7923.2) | 14.36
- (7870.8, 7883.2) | 15.55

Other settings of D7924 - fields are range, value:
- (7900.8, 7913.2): 13.1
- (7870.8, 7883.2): 14.5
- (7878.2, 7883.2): 14.2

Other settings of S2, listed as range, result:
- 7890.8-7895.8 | 13.7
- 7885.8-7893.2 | 14.5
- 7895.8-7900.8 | 14.3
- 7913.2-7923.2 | 14.1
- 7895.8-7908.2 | 13.8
